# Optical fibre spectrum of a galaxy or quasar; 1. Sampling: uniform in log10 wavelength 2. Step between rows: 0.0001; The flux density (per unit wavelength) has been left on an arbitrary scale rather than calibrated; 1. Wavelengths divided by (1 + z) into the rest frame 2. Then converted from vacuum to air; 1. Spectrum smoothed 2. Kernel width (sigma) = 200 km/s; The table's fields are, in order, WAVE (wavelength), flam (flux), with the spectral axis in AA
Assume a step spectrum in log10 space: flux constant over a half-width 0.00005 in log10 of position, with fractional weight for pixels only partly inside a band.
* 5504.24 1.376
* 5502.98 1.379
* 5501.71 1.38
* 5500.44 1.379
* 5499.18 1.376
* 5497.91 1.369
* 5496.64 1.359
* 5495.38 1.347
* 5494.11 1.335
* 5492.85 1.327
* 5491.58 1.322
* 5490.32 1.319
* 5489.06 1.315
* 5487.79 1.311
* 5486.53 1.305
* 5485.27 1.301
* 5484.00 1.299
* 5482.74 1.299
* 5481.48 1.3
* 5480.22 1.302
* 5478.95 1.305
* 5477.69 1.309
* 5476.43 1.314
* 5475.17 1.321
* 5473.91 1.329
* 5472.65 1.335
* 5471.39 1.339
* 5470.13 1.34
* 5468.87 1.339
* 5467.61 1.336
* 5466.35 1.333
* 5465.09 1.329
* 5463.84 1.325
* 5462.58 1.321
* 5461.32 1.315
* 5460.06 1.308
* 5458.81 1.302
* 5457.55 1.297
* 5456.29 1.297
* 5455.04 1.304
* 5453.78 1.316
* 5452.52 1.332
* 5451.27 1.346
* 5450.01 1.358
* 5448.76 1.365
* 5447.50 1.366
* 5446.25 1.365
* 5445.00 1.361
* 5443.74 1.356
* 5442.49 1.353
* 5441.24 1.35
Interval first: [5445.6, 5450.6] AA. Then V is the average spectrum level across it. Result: 1.37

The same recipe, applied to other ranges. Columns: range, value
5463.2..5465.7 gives 1.33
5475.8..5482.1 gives 1.31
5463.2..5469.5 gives 1.33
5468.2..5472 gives 1.34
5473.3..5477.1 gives 1.32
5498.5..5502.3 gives 1.38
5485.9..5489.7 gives 1.31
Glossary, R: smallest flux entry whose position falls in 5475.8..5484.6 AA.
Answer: 1.299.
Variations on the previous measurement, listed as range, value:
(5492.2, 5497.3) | 1.327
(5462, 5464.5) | 1.321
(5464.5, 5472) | 1.329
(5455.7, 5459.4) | 1.297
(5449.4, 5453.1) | 1.332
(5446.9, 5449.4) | 1.365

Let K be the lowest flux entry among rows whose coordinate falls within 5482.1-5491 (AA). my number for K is 1.299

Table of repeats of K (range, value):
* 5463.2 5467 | 1.325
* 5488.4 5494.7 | 1.315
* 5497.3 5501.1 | 1.369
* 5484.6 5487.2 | 1.301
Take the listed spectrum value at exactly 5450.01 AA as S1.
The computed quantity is 1.358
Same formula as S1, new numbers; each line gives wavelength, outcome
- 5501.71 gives 1.38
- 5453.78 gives 1.316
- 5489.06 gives 1.315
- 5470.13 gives 1.34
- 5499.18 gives 1.376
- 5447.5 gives 1.366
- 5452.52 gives 1.332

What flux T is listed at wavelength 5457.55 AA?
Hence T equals 1.297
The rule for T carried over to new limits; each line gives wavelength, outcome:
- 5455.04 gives 1.304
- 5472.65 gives 1.335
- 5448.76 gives 1.365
